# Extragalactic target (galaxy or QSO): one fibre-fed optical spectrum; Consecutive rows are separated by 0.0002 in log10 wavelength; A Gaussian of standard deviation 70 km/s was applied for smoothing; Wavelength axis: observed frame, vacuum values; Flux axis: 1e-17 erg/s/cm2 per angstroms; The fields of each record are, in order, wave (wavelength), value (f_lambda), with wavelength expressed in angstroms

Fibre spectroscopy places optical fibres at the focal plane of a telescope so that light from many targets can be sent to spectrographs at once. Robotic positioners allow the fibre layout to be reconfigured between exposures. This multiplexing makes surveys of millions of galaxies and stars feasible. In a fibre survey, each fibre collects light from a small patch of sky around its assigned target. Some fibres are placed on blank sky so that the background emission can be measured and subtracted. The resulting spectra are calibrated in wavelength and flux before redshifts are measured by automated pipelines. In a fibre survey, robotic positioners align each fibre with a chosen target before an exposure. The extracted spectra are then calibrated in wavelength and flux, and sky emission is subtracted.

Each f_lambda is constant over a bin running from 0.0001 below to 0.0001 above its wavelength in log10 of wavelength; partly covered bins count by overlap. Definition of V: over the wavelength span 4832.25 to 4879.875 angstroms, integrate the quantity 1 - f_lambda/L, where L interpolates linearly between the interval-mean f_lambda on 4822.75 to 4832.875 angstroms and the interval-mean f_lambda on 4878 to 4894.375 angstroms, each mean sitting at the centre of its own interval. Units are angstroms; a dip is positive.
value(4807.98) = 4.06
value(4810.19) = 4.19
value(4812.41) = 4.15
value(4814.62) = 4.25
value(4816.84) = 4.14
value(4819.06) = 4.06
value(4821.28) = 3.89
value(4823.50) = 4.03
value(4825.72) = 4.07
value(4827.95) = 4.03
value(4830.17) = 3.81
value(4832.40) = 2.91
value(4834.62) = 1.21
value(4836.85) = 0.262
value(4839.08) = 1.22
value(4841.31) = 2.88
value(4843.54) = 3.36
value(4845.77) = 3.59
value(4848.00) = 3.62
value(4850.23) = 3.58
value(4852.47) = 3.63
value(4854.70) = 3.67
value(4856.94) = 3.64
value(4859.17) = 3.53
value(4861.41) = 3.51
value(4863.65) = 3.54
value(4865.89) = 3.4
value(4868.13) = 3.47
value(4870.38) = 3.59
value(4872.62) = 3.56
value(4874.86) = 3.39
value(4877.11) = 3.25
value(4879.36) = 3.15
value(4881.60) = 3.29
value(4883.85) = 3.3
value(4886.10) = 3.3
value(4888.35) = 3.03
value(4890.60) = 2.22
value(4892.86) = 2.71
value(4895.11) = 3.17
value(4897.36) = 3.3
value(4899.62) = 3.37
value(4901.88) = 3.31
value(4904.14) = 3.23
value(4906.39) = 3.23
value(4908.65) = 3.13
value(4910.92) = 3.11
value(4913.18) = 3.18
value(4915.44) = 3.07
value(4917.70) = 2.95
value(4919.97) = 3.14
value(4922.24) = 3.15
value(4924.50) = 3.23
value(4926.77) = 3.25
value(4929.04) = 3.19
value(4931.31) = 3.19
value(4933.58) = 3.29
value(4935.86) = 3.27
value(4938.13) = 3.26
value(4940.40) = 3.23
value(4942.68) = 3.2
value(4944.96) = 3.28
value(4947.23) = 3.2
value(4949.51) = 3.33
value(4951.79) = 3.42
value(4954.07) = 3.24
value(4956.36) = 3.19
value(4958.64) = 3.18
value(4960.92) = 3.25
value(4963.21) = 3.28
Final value 4.1 angstroms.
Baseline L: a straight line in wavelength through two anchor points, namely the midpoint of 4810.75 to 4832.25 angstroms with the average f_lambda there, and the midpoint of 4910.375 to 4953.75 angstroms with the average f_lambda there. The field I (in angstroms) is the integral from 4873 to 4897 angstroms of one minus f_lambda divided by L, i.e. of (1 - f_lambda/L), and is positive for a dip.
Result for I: 3.0 angstroms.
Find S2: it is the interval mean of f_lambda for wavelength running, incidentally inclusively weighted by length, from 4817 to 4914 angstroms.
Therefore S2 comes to 3.24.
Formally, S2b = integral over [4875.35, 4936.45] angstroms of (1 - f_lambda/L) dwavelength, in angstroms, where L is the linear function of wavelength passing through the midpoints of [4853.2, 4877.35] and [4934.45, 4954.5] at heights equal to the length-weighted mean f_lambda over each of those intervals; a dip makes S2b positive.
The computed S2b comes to 4.31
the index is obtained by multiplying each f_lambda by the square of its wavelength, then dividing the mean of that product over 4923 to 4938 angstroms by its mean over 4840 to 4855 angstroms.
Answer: 0.97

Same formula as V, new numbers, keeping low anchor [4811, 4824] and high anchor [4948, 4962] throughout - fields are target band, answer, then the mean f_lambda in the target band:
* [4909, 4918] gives 1.1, 3.09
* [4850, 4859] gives 0.6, 3.63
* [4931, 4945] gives 0.5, 3.25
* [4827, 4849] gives 7.2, 2.67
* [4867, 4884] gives 1.7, 3.38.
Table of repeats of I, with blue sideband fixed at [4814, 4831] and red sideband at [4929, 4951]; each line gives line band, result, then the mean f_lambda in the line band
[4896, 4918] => 1.73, 3.2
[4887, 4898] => 2.12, 2.88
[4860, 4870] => 0.69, 3.49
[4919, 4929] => 0.48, 3.19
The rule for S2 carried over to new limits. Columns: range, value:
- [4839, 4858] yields 3.35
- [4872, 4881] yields 3.32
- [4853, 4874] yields 3.55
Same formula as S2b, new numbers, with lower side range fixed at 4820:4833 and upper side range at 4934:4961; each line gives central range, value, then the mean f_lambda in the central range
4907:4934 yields 1.81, 3.15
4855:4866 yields 0.36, 3.55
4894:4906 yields 0.71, 3.27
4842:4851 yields 0.55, 3.51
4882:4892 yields 1.59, 2.98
